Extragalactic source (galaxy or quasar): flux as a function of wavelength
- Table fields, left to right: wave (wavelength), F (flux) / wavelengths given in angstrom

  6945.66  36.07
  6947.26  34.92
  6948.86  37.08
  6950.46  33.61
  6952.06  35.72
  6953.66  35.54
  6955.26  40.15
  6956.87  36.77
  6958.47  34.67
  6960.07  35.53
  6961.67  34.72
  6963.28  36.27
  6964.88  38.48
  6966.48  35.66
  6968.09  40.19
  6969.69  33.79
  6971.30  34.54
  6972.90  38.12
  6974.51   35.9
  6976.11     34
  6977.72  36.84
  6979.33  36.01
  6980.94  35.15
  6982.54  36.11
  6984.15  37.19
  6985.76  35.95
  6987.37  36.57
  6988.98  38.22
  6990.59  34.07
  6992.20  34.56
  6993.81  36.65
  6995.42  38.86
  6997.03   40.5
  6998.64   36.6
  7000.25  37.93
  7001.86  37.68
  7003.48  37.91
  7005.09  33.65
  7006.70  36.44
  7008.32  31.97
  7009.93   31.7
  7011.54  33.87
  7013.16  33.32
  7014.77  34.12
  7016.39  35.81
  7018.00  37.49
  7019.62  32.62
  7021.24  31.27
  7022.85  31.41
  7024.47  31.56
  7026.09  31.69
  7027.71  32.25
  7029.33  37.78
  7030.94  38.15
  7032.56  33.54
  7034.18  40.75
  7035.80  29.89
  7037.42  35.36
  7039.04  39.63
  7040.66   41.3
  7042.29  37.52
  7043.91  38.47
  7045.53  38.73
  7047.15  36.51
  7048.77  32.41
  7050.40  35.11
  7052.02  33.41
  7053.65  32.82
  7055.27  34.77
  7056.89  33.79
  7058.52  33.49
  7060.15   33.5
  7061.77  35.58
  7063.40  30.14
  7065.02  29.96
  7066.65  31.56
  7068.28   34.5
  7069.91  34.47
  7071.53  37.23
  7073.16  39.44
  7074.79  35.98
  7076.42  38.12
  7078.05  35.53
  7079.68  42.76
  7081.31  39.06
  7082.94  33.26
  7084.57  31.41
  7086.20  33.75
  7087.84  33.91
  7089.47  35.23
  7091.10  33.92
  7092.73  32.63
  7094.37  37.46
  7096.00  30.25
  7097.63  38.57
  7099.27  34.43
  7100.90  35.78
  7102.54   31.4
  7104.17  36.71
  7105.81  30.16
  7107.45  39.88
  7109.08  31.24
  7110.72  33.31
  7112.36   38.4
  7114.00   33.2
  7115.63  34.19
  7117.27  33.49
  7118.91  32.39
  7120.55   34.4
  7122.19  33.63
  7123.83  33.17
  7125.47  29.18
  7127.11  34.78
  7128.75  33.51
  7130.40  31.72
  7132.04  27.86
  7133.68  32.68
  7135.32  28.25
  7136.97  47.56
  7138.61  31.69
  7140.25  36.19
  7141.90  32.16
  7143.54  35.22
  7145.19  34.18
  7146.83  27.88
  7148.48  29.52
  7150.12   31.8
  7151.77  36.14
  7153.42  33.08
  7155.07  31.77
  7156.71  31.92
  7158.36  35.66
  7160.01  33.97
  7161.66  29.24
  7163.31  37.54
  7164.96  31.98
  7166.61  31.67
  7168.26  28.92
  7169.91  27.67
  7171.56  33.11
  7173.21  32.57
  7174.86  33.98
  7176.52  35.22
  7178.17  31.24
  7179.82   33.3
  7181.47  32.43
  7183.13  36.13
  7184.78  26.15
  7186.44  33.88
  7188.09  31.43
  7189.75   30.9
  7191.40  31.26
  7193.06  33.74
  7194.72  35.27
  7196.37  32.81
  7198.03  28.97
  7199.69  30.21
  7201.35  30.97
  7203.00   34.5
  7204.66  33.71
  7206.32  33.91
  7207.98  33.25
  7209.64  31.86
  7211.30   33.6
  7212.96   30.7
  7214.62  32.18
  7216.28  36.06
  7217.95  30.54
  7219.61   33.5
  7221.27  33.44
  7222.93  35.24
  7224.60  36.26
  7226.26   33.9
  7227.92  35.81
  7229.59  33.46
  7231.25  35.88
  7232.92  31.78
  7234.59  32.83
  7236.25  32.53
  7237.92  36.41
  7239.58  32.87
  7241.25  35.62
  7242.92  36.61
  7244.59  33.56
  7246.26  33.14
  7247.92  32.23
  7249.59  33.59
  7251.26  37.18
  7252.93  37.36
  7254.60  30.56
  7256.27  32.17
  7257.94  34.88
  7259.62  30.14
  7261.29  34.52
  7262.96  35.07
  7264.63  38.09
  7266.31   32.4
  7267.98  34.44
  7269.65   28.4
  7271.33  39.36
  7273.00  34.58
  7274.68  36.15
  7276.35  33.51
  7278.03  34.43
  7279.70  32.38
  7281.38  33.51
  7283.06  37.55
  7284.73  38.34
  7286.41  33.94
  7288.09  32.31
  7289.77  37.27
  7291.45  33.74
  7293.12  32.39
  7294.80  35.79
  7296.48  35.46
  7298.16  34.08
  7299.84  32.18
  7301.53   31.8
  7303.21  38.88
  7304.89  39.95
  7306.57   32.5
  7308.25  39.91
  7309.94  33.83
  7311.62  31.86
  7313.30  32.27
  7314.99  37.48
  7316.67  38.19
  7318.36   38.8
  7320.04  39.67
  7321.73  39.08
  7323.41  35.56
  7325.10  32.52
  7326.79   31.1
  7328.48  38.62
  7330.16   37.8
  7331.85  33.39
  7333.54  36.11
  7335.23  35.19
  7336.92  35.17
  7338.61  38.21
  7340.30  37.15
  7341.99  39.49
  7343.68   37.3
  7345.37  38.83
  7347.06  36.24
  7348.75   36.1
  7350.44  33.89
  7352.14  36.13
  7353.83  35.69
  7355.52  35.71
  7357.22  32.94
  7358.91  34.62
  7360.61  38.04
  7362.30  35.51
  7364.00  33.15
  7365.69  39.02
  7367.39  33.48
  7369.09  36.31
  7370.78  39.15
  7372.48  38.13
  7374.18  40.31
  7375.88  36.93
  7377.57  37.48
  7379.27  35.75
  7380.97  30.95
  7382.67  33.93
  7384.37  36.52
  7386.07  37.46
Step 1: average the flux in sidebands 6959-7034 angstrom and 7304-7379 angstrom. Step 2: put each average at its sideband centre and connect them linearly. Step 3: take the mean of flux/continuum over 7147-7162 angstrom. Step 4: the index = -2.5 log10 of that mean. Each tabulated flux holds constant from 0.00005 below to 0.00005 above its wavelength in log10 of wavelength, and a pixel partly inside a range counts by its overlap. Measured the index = 0.11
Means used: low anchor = 35.5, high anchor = 36.3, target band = 32.5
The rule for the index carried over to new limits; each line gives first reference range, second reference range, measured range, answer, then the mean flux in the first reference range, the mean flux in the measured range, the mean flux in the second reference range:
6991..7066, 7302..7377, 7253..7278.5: 0.063 mag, 35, 34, 36.4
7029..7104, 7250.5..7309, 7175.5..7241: 0.059 mag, 35.3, 33.1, 34.7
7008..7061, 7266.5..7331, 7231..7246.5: 0.033 mag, 34.8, 34.1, 35.2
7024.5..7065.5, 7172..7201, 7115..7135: 0.034 mag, 35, 32.5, 32.3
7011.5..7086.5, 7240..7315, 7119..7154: 0.057 mag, 35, 33.1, 34.5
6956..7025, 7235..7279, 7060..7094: 0.007 mag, 35.6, 34.9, 34.2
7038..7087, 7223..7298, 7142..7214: 0.079 mag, 35.5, 32.4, 34.4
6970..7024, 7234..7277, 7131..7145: 0.027 mag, 35.5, 33.9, 34.2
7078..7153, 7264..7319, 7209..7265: 0.025 mag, 34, 33.9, 35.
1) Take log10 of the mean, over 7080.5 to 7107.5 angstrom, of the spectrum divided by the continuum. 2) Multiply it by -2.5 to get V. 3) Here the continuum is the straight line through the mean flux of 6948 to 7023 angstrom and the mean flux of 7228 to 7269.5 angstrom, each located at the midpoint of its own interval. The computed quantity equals 0.02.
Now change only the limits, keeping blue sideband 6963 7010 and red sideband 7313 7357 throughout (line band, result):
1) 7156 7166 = 0.09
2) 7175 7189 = 0.12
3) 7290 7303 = 0.07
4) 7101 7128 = 0.08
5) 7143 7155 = 0.12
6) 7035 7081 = 0.03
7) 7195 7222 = 0.12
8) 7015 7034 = 0.07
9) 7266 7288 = 0.06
